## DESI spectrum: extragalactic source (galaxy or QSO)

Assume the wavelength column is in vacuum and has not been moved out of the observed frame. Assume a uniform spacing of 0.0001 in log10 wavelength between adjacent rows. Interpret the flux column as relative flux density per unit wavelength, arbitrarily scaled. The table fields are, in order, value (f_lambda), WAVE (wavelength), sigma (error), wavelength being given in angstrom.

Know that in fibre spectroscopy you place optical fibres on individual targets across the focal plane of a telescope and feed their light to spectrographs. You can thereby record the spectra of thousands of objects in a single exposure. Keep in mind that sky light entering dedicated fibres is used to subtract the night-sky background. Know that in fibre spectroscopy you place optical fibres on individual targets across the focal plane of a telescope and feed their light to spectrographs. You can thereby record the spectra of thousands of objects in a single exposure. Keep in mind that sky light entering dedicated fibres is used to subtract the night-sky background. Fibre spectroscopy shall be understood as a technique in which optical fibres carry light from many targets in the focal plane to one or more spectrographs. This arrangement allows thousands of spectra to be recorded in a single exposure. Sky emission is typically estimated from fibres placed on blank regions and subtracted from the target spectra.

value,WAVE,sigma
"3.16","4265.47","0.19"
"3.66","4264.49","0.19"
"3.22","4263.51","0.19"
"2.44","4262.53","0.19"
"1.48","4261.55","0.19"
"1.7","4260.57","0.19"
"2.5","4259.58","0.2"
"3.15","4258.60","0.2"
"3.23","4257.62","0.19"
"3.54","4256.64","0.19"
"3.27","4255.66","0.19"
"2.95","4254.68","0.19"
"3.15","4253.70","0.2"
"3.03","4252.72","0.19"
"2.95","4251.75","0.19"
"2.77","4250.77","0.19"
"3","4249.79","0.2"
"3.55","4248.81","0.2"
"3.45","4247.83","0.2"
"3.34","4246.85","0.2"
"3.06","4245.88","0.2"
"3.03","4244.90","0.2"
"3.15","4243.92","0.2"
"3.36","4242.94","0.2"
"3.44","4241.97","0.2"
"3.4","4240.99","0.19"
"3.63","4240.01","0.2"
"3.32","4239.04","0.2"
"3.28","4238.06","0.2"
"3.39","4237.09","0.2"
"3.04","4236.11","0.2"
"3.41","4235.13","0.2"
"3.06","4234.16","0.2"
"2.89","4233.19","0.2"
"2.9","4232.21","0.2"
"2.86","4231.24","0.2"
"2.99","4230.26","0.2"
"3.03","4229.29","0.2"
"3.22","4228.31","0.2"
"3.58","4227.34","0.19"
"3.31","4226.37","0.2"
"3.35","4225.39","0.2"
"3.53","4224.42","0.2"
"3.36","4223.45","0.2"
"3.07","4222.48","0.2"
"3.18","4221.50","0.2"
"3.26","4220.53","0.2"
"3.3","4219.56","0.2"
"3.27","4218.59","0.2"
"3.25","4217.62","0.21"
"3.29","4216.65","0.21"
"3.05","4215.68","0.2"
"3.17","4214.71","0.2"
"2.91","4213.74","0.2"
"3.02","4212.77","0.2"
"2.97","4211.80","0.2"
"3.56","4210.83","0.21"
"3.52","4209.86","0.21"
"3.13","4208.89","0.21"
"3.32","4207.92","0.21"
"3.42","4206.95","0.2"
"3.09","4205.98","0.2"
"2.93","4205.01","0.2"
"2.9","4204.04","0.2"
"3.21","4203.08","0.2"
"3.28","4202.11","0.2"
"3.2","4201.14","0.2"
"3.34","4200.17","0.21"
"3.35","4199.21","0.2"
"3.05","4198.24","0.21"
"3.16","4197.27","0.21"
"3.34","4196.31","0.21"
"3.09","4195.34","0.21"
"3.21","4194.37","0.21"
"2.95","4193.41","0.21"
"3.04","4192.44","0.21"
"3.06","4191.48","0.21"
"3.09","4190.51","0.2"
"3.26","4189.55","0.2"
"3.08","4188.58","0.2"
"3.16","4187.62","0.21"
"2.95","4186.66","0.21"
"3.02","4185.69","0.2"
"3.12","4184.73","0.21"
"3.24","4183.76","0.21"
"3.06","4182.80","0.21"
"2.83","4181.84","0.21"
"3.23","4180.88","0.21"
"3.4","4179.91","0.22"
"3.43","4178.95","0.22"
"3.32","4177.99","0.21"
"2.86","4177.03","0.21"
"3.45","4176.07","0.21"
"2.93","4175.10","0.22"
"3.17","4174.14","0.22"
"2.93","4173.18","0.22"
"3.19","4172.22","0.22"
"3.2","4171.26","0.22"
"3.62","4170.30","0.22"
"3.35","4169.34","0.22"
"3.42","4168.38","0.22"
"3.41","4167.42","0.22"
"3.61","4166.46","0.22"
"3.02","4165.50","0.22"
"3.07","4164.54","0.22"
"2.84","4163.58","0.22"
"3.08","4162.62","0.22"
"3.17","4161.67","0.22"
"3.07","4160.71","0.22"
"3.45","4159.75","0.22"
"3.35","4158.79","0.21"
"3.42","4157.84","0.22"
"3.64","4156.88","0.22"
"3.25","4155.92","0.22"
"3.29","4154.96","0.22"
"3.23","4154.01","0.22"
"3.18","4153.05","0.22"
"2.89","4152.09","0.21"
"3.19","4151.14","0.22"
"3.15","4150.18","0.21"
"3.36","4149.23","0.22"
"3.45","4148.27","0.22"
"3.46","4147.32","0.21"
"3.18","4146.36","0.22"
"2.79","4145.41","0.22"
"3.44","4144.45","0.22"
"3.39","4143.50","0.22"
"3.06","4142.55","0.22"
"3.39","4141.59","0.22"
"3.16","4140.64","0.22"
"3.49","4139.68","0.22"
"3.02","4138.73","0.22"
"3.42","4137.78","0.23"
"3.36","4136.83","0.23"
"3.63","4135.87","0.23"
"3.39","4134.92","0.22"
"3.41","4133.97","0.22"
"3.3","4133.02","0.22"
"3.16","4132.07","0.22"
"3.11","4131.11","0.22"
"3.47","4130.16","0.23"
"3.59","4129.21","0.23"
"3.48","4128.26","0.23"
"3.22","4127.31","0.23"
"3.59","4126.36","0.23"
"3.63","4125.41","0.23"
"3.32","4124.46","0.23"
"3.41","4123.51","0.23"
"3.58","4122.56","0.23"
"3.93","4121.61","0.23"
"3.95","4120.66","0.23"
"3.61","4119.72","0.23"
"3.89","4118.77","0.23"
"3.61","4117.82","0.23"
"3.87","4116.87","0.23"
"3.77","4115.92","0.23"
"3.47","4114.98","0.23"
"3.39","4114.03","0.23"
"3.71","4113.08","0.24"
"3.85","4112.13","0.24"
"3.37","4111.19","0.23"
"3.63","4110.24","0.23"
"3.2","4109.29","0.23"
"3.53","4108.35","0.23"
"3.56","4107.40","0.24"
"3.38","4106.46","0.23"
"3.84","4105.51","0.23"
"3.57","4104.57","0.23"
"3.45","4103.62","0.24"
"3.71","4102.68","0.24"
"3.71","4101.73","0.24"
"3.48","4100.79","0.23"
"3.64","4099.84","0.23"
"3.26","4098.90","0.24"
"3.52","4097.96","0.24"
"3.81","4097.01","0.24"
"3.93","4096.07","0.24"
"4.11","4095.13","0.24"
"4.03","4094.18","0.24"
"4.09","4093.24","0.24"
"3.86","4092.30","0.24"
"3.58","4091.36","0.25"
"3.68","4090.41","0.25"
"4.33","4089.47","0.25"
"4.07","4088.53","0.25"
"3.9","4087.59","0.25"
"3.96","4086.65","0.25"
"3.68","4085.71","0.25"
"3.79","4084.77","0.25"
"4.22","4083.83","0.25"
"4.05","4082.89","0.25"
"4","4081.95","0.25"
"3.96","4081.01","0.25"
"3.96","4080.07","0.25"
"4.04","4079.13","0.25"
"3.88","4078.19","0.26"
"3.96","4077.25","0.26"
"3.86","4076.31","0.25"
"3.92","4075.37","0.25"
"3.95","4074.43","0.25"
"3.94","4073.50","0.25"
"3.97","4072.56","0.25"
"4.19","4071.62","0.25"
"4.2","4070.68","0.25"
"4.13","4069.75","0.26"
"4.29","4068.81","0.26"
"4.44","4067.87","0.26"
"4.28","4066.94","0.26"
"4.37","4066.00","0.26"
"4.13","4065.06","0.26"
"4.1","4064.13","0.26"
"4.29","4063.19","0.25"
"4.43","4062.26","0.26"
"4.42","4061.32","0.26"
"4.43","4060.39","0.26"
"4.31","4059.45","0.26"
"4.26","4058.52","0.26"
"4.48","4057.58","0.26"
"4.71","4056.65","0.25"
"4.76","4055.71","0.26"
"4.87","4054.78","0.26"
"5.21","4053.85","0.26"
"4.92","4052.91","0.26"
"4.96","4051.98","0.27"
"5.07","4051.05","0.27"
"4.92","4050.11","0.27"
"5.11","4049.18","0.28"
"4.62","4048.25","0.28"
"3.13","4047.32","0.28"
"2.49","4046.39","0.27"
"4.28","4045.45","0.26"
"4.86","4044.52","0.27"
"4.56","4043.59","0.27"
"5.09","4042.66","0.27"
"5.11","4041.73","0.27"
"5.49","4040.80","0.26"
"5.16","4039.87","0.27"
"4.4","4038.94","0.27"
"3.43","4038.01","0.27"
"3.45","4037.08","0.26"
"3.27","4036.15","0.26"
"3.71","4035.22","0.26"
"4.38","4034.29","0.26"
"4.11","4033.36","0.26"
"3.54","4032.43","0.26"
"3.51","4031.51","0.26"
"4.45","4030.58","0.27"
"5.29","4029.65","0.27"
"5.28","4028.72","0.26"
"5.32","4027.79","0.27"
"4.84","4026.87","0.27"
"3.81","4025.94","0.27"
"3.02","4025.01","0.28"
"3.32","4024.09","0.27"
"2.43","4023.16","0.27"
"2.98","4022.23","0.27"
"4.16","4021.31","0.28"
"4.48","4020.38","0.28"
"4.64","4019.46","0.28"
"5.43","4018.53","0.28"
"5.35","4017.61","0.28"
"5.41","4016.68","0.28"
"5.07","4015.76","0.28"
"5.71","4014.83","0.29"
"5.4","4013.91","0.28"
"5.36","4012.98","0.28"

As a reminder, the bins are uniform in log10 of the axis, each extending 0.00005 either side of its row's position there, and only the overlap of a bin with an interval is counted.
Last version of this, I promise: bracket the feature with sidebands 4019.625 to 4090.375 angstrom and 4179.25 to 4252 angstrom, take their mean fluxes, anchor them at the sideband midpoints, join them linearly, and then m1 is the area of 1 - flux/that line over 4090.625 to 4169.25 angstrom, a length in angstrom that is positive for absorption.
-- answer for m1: 6.03 angstrom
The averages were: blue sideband 4.22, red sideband 3.19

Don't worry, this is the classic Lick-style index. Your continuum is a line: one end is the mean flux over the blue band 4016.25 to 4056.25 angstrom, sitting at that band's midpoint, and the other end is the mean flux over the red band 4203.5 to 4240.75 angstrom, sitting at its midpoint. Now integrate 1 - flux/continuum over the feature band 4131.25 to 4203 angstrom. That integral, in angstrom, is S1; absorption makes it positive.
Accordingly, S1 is 6.7 angstrom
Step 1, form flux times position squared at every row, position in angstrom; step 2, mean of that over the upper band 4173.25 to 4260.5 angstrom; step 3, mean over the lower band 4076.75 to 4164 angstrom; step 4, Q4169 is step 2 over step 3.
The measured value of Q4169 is 0.94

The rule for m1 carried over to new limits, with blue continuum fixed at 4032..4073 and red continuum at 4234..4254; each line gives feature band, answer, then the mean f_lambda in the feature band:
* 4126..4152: 3.7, 3.31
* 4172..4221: 4.9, 3.16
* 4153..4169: 2.0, 3.27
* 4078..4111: 2.8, 3.78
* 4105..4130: 2.5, 3.59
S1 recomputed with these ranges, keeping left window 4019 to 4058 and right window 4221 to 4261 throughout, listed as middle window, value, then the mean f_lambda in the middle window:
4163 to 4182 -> 1.8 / 3.22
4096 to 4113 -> 1.6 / 3.58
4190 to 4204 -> 1.0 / 3.16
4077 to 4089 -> 0.3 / 3.96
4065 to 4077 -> 0.0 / 4.12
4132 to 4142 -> 1.1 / 3.35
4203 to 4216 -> 0.7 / 3.16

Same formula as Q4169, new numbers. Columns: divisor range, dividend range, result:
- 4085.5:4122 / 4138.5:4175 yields 0.90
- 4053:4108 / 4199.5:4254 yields 0.85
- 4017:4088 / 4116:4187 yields 0.82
